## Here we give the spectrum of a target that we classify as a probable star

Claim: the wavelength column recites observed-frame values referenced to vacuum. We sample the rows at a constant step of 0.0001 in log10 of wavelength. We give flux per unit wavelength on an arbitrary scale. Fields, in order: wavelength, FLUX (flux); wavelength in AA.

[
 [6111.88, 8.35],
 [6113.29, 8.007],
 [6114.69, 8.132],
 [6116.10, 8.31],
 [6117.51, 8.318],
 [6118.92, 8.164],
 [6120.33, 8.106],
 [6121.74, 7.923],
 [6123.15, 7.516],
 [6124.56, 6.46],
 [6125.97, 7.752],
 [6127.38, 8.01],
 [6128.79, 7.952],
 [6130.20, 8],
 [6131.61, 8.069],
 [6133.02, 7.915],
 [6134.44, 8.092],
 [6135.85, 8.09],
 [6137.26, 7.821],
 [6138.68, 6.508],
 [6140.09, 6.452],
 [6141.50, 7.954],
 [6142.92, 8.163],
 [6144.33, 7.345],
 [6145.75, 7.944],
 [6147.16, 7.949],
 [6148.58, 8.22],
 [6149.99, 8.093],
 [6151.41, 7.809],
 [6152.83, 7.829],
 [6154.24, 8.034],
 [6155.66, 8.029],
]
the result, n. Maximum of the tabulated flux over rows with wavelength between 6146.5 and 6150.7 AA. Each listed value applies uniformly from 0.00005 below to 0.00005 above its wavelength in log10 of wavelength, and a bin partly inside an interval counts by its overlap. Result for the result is 8.22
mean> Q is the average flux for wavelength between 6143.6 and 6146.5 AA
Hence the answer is 7.67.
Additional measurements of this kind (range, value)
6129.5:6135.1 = 8.01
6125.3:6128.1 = 7.89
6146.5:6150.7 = 8.09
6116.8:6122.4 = 8.12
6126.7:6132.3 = 8.01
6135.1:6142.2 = 7.38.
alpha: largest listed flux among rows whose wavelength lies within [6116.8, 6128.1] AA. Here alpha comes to 8.318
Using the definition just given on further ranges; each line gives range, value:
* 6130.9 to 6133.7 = 8.069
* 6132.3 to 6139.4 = 8.092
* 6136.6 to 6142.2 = 7.954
